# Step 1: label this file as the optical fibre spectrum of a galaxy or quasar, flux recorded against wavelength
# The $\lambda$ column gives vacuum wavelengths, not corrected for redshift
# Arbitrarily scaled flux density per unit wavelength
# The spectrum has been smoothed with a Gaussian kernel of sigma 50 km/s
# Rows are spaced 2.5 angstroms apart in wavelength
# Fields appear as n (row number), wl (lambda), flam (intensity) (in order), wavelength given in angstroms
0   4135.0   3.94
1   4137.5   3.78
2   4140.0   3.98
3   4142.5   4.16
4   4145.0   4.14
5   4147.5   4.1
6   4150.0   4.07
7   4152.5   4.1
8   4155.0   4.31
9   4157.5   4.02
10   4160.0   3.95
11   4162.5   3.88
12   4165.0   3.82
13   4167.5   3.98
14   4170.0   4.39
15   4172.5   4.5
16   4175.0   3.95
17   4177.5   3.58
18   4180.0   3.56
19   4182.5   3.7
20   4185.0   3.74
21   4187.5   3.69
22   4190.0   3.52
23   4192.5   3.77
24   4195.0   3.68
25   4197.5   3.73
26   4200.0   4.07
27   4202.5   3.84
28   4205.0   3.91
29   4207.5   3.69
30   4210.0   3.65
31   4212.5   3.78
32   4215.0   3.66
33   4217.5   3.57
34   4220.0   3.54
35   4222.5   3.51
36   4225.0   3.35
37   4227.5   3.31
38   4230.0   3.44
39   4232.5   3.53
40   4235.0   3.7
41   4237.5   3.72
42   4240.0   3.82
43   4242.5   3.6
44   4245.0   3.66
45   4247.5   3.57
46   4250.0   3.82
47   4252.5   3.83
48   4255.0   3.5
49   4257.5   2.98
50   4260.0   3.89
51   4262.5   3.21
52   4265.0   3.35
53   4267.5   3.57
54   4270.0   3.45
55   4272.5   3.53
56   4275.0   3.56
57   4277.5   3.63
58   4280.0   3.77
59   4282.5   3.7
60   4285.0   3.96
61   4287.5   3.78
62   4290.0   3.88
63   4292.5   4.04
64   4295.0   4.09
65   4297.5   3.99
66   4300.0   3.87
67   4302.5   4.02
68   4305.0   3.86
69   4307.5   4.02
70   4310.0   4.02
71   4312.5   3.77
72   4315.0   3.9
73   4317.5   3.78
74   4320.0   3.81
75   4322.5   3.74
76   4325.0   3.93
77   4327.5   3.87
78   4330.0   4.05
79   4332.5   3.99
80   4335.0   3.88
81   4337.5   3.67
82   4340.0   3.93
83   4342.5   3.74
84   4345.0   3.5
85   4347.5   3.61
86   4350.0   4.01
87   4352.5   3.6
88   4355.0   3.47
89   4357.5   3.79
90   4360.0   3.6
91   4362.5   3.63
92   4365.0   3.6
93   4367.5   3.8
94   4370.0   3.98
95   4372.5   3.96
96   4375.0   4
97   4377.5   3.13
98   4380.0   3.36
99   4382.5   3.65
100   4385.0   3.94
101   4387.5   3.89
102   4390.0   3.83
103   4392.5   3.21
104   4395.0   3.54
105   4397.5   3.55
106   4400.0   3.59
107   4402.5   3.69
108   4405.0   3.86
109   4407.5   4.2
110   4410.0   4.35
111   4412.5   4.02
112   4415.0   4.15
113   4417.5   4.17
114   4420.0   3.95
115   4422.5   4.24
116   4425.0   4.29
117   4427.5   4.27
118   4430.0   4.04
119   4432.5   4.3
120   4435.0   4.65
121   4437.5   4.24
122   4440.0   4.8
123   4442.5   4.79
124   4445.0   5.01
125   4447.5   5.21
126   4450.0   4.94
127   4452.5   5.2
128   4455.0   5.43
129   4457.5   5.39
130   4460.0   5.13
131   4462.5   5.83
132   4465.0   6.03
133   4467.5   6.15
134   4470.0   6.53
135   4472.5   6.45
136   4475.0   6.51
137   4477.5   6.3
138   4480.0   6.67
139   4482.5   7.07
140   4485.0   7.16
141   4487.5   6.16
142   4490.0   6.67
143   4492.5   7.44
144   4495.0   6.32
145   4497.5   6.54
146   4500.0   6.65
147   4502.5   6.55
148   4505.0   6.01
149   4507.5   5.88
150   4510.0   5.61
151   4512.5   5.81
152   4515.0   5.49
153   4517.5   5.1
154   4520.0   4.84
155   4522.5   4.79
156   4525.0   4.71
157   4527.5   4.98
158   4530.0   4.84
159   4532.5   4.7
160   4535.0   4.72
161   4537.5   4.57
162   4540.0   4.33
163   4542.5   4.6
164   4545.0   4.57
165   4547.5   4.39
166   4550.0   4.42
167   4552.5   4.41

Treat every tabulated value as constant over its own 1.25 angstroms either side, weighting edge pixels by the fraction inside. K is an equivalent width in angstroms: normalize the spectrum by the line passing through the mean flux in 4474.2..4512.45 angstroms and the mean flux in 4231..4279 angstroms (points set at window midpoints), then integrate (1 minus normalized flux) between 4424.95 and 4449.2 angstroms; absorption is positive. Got 5.1 angstroms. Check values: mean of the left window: 3.58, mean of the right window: 6.48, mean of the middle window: 4.58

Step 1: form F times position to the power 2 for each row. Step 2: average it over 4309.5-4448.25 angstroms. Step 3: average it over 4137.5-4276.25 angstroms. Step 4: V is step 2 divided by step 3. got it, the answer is 1.14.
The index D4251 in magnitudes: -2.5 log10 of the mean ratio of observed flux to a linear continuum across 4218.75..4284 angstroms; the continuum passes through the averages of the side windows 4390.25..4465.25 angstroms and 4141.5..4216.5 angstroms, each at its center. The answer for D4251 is 0.14 mag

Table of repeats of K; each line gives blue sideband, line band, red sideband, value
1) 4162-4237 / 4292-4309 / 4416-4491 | 1.57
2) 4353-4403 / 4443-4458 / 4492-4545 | -2.00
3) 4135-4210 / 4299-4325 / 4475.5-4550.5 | 4.11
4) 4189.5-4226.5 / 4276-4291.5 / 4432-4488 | 1.78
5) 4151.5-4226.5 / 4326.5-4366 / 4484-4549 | 7.49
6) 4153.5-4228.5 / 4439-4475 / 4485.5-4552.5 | -2.97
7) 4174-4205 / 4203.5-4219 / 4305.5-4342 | 0.22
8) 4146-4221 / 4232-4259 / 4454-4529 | 4.24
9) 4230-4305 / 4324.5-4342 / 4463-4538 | 1.71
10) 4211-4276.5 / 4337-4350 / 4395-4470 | 1.25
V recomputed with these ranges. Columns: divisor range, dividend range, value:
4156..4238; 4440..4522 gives 1.81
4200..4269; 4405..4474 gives 1.49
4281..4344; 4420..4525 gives 1.55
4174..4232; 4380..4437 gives 1.19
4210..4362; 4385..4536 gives 1.50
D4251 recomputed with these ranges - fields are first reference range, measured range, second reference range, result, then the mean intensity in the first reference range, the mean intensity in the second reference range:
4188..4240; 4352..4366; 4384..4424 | 0.06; 3.65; 3.89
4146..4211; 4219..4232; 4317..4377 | 0.13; 3.89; 3.78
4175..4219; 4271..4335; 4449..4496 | 0.21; 3.72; 6.18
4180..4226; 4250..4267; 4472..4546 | 0.16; 3.69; 5.73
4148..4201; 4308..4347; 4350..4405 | -0.03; 3.91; 3.67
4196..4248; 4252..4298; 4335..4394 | 0.00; 3.65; 3.69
